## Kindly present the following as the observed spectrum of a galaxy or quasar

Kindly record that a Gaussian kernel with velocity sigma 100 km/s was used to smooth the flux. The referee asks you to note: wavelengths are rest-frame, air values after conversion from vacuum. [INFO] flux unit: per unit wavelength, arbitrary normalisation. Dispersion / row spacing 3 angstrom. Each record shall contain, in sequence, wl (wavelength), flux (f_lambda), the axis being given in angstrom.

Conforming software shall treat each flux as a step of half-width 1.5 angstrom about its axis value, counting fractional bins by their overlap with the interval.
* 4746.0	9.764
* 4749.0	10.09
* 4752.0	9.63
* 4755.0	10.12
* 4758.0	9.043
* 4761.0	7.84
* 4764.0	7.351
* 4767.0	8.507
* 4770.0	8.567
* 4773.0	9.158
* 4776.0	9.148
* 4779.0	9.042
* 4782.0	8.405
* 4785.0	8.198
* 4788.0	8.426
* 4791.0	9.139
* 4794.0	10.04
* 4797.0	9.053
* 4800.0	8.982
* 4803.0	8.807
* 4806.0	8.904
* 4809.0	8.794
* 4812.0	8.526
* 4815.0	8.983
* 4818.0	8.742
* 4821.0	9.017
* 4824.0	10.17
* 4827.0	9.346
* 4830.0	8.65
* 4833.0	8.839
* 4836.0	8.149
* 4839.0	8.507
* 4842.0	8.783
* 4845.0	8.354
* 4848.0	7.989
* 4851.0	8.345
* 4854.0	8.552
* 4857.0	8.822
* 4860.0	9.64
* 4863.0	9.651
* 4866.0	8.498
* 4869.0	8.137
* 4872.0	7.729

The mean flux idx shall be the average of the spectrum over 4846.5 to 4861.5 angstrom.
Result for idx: 8.67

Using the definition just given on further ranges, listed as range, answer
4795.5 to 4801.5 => 9.02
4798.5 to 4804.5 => 8.89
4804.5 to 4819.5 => 8.79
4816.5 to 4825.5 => 9.31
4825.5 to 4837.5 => 8.75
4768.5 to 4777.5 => 8.96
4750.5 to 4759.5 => 9.6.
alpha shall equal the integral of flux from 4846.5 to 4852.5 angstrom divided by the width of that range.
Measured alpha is 8.17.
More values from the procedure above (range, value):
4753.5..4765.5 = 8.59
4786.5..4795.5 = 9.2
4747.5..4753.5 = 9.86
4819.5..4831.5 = 9.3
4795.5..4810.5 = 8.91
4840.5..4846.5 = 8.57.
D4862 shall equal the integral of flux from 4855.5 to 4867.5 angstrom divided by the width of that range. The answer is 9.15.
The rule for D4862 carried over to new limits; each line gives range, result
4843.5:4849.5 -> 8.17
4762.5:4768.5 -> 7.93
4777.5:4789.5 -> 8.52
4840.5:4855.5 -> 8.4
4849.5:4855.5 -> 8.45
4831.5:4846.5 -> 8.53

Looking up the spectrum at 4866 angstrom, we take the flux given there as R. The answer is 8.498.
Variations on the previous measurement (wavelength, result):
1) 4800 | 8.982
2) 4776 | 9.148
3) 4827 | 9.346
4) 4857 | 8.822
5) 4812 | 8.526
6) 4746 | 9.764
